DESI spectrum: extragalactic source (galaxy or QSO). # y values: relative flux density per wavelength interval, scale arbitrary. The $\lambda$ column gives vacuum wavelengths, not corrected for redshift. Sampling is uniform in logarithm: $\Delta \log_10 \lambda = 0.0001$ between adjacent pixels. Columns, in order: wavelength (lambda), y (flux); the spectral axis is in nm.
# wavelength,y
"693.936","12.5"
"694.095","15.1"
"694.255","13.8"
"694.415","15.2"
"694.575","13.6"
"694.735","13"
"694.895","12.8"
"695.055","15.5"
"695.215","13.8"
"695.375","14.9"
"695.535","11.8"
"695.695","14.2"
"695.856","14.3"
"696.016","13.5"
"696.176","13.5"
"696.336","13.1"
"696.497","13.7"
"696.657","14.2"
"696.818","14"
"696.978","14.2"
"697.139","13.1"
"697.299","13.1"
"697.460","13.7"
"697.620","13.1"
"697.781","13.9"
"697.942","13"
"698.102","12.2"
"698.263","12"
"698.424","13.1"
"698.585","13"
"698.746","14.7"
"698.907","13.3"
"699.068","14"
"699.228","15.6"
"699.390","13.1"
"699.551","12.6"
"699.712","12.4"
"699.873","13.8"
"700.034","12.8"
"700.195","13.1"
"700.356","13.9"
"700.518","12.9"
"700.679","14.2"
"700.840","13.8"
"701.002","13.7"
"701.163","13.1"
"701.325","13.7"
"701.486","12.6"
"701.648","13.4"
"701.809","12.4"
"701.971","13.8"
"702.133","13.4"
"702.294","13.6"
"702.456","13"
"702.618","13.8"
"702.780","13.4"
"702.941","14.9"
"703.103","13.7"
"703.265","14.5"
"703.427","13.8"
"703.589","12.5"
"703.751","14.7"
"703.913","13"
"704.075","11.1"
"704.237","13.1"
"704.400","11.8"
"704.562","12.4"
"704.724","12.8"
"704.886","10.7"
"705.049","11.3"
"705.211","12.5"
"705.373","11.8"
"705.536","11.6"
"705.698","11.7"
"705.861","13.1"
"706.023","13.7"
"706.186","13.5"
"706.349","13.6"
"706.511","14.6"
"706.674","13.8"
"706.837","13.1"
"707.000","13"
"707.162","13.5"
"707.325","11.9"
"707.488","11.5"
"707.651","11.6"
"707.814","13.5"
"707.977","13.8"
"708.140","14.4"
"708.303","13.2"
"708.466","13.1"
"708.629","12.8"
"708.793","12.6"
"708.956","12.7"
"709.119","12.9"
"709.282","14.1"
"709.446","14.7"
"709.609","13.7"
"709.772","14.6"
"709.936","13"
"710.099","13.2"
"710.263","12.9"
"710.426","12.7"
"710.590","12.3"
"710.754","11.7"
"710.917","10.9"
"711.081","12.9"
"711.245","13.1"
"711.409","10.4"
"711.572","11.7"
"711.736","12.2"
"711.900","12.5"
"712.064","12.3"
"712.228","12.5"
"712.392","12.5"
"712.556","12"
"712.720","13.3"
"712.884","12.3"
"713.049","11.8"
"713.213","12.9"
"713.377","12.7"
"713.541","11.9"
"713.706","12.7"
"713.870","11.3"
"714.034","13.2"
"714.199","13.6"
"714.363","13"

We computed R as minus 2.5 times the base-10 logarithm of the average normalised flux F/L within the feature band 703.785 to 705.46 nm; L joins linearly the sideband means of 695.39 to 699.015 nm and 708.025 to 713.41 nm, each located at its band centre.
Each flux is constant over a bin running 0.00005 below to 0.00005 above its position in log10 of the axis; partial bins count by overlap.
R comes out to 0.081 mag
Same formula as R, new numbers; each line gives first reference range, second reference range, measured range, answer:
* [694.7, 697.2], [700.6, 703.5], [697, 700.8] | 0.026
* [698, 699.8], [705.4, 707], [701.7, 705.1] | 0.011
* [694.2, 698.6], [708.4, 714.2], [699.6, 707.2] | 0.001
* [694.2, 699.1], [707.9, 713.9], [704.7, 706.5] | 0.049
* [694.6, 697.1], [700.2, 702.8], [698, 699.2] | 0.023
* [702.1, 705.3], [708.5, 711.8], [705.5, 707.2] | -0.028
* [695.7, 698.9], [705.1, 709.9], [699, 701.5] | -0.010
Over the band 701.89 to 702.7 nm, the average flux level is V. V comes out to 13.5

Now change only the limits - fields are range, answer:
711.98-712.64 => 12.3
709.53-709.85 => 14.2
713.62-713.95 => 12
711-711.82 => 12.1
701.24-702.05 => 13.2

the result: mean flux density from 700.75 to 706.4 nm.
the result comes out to 13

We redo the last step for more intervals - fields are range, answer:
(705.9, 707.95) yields 13.1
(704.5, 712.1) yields 12.8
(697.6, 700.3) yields 13.3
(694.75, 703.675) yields 13.5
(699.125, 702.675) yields 13.4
